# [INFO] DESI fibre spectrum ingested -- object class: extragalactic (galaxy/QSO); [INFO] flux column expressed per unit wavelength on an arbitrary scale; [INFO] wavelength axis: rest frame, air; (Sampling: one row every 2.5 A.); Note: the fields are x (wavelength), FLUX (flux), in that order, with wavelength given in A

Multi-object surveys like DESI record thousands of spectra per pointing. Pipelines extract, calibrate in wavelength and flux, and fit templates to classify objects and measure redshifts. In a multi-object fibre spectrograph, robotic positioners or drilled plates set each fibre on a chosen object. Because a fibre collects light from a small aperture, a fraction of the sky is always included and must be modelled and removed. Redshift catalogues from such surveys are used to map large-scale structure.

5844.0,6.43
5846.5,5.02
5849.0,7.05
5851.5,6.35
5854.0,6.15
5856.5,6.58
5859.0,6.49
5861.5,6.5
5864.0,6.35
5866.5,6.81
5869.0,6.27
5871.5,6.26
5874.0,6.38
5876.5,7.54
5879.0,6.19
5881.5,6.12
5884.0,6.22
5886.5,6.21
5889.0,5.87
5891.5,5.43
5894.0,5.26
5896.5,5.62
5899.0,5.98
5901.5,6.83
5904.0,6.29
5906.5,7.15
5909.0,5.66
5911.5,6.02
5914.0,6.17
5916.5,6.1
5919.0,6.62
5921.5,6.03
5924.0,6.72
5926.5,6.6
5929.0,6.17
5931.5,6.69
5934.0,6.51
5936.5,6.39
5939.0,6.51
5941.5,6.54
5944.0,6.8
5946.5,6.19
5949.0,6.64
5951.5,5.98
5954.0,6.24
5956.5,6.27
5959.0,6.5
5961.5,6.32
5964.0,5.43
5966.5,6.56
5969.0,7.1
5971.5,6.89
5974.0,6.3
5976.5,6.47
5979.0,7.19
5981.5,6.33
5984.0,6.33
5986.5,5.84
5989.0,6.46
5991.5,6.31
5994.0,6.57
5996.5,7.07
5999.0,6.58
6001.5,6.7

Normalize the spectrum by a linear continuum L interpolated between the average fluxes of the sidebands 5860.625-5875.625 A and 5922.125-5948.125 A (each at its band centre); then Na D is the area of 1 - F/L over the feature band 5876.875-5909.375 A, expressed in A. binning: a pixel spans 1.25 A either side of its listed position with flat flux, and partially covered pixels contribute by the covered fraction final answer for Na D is 1.8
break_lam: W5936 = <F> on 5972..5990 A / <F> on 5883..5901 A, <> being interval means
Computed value 1.10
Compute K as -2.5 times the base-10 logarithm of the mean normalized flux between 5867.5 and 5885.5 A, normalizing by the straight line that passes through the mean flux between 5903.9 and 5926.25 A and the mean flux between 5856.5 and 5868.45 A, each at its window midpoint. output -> 0.007 mag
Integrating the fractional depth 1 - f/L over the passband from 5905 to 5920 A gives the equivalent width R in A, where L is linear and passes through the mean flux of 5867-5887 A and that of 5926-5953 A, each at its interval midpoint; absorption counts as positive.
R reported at 0.4 A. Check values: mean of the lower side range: 6.42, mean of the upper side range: 6.45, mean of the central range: 6.28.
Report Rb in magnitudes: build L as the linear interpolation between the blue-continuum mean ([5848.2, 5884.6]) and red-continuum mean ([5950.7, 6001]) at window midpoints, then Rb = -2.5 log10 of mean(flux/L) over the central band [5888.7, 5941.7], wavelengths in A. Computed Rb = 0.04 mag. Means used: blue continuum 6.48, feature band 6.24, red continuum 6.45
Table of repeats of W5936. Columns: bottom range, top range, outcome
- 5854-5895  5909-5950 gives 1.02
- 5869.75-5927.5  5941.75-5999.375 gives 1.04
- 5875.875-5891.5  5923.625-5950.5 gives 1.04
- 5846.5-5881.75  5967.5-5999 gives 1.02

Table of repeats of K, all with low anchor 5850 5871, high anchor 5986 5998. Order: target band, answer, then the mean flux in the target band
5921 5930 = 0.008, 6.42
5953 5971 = 0.018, 6.37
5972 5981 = -0.027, 6.65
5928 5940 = 0.002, 6.46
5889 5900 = 0.154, 5.6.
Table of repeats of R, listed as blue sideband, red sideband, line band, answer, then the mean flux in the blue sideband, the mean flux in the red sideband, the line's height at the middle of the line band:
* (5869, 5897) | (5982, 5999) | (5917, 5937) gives -0.7 A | 6.12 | 6.44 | 6.25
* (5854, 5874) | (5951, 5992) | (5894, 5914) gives 0.8 A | 6.44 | 6.39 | 6.42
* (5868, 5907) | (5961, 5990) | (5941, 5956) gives 0.0 A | 6.21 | 6.44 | 6.37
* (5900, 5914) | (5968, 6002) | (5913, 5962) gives 0.3 A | 6.36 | 6.58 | 6.45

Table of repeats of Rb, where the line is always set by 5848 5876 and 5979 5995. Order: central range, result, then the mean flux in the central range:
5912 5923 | 0.037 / 6.23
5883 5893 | 0.099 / 5.91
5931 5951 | -0.015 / 6.51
